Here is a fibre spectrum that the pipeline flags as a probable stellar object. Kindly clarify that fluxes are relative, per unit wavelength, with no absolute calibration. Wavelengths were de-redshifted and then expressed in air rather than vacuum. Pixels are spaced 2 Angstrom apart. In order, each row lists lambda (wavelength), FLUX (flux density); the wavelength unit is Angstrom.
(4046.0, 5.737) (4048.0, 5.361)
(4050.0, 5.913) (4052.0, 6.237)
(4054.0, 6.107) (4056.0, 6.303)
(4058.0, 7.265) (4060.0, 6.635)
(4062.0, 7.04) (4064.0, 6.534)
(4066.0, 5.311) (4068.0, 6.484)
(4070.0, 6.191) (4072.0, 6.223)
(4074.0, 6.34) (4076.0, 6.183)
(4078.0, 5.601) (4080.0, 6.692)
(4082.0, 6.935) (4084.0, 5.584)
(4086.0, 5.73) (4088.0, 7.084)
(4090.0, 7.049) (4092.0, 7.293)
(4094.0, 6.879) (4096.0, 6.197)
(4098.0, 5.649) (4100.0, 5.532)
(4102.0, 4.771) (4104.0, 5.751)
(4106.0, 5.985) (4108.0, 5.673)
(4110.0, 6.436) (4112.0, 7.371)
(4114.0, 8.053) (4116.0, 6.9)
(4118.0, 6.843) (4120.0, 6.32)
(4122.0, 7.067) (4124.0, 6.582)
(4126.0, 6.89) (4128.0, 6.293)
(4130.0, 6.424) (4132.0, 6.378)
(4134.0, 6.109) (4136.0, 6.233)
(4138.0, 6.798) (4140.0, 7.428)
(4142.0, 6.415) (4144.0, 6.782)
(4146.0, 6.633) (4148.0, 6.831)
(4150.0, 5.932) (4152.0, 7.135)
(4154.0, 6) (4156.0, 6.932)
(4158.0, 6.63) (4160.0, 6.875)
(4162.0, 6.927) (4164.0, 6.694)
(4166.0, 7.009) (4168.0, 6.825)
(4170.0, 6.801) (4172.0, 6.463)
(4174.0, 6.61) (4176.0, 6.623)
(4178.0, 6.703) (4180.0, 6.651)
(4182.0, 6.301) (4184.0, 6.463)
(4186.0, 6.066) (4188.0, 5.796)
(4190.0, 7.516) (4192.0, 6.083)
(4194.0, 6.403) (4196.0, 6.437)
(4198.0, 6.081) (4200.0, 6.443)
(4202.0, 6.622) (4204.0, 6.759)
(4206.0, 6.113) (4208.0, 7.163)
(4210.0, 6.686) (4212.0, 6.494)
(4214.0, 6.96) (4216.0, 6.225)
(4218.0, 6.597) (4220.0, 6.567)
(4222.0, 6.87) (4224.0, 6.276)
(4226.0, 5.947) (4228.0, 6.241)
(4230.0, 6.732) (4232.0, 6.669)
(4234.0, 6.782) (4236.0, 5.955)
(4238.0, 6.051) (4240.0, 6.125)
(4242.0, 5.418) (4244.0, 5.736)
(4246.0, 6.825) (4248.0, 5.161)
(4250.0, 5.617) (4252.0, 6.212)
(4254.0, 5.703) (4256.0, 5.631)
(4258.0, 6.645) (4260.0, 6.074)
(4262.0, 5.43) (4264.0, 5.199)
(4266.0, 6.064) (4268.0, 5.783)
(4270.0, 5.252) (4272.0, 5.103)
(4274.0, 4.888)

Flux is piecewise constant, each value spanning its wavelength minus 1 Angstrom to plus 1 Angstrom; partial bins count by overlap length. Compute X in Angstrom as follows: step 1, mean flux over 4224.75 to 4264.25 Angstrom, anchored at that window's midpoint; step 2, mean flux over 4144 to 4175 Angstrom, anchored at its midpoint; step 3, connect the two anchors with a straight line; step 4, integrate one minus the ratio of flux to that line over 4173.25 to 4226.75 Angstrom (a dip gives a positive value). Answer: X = -1.1 Angstrom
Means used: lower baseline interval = 6.69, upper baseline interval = 6.02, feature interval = 6.5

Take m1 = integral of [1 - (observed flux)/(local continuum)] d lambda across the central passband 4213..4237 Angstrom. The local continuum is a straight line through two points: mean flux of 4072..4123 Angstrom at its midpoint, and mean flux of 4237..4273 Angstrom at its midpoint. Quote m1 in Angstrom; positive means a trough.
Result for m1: -2.40 Angstrom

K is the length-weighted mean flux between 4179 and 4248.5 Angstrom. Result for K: 6.39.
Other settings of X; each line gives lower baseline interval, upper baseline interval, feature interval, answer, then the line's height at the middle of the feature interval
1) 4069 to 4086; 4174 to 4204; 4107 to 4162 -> -2.99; 6.33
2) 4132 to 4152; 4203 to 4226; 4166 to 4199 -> 0.41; 6.59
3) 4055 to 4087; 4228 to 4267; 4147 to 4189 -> -2.99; 6.15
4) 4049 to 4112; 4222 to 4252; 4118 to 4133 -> -0.86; 6.23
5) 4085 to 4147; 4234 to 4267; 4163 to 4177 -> -1.03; 6.26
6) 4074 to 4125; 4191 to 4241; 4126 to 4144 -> -0.36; 6.42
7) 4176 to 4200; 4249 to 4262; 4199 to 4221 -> -1.20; 6.26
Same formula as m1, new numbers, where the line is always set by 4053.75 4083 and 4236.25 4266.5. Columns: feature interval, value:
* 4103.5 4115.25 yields -0.6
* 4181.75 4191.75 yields -0.6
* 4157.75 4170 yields -1.4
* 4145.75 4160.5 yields -1.1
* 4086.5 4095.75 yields -0.9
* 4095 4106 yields 1.2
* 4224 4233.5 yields -0.8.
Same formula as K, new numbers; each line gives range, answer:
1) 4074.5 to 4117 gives 6.35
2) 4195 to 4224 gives 6.56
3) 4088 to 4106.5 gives 6.18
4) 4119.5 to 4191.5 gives 6.61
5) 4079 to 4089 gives 6.4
